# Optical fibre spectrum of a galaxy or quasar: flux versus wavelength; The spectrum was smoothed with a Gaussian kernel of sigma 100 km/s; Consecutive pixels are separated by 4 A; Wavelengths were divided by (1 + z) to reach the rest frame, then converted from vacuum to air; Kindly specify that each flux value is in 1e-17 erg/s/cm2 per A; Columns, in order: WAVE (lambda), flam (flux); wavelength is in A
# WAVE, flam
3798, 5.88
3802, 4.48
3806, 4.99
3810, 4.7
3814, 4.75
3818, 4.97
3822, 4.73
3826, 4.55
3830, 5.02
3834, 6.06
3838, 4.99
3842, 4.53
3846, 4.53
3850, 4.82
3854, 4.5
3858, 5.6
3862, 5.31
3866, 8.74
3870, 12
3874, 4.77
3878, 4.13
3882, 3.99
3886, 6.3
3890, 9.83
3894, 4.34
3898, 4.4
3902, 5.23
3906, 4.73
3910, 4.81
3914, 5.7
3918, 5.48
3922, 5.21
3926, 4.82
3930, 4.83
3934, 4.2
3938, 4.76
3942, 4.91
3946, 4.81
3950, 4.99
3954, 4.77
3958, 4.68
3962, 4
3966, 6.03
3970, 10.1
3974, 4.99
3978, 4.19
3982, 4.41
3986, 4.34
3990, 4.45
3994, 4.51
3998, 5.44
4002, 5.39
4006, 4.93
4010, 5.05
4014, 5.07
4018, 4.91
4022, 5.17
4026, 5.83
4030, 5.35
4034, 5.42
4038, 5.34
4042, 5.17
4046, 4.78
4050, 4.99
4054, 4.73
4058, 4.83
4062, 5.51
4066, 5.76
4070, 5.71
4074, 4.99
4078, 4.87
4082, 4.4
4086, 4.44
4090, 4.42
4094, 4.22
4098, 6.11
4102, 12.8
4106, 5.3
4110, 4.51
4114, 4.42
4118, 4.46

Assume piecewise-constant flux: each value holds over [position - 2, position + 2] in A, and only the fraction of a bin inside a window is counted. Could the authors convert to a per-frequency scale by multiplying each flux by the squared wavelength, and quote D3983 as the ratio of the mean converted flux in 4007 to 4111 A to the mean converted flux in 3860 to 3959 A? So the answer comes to 1.05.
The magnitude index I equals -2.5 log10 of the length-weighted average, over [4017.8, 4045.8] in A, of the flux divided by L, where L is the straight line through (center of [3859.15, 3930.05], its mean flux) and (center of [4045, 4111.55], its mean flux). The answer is 0.05 mag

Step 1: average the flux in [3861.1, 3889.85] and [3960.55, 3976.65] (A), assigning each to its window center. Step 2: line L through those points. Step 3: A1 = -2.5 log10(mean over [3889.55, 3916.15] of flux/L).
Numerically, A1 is 0.231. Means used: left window 6.72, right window 6.27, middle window 5.33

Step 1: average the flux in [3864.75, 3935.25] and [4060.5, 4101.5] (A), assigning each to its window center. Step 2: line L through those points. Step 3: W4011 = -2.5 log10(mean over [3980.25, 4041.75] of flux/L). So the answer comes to 0.09 mag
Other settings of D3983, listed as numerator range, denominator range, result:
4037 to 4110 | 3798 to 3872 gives 1.11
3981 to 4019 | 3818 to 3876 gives 0.92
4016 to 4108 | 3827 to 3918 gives 1.06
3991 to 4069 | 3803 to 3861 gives 1.16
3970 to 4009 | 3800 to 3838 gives 1.11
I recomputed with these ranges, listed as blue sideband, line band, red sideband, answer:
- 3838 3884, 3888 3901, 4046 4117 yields -0.09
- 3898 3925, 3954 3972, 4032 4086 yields -0.18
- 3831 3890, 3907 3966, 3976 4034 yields 0.10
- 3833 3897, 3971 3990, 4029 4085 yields 0.14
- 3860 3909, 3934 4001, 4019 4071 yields 0.12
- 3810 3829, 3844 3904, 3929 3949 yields -0.24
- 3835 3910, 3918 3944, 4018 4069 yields 0.15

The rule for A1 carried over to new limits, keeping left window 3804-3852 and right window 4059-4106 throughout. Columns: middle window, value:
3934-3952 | 0.10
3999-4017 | 0.07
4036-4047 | 0.09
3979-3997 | 0.21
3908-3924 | -0.03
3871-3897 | -0.14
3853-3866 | -0.15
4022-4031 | 0.00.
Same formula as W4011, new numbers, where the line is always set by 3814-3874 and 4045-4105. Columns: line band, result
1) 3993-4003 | 0.09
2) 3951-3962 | 0.21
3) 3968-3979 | -0.19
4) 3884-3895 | -0.24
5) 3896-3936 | 0.14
